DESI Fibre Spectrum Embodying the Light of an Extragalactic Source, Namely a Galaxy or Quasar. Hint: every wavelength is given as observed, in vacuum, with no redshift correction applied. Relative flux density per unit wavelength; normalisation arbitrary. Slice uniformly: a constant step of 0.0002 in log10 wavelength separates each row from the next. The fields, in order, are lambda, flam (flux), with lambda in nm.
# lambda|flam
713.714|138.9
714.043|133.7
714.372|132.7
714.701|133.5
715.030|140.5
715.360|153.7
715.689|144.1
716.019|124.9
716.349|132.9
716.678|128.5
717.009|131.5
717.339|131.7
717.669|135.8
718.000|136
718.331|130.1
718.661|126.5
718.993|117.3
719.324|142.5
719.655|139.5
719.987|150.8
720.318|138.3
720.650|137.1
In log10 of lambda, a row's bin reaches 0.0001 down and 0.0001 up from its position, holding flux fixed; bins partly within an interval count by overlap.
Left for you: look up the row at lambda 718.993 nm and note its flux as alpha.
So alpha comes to 117.3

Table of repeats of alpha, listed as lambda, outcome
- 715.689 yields 144.1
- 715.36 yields 153.7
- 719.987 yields 150.8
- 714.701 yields 133.5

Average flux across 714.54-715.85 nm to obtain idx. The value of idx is 143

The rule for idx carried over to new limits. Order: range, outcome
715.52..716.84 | 133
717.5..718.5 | 134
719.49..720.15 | 145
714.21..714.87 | 133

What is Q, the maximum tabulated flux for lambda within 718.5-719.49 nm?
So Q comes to 142.5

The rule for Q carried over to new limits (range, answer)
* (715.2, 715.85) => 153.7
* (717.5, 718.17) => 136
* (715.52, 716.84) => 144.1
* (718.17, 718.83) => 130.1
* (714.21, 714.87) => 133.5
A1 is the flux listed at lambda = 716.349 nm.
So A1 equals 132.9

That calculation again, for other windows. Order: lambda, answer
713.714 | 138.9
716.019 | 124.9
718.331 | 130.1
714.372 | 132.7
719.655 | 139.5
